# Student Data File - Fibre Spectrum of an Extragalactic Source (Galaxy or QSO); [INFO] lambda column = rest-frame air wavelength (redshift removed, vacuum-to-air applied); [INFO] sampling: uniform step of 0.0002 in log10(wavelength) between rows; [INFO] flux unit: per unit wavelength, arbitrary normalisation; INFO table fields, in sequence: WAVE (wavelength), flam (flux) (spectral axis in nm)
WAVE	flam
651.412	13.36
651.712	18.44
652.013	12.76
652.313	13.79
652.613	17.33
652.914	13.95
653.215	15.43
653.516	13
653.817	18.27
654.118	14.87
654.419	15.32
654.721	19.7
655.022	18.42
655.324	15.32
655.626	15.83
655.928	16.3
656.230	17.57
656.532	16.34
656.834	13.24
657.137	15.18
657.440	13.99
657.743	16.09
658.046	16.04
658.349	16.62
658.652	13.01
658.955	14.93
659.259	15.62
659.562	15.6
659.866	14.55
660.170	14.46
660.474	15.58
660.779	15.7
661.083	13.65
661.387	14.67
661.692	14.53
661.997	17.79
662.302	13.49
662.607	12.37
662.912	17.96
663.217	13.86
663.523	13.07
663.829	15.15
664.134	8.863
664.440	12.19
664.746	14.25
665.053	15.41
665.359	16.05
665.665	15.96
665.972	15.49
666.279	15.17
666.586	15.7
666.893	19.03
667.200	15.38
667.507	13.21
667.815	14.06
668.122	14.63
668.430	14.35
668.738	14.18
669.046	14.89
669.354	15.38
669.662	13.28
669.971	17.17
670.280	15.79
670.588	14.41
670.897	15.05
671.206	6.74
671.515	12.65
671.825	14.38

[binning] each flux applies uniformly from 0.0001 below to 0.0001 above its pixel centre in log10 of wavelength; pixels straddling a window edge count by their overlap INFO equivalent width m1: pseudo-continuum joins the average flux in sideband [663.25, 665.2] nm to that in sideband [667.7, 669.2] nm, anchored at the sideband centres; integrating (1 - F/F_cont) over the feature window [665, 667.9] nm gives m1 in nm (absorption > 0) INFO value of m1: -0.367 nm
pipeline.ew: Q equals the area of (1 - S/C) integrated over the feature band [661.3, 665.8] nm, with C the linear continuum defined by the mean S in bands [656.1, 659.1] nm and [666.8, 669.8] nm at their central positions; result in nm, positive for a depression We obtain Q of 0.19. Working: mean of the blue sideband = 15.3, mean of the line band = 14.4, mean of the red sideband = 14.8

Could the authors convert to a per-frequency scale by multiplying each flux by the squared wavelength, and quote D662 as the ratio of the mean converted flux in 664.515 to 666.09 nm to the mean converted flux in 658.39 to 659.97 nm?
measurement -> 1.04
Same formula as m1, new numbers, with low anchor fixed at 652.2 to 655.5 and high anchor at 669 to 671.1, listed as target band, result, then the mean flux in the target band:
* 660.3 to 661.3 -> 0.04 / 14.9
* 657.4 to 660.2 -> 0.09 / 15.2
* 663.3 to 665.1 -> 0.27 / 13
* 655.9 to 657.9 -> 0.04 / 15.5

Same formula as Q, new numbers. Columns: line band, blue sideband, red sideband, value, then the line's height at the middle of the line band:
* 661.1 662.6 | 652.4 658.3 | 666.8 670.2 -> 0.07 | 15.4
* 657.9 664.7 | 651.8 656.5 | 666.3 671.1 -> 0.42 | 15.5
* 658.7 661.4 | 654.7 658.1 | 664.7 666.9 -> 0.17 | 15.9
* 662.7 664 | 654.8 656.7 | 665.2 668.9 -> 0.08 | 15.7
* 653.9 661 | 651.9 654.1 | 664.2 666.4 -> -0.38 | 14.9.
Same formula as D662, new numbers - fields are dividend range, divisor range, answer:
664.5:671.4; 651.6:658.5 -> 0.97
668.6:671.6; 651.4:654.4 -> 0.97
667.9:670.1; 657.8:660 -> 1.00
